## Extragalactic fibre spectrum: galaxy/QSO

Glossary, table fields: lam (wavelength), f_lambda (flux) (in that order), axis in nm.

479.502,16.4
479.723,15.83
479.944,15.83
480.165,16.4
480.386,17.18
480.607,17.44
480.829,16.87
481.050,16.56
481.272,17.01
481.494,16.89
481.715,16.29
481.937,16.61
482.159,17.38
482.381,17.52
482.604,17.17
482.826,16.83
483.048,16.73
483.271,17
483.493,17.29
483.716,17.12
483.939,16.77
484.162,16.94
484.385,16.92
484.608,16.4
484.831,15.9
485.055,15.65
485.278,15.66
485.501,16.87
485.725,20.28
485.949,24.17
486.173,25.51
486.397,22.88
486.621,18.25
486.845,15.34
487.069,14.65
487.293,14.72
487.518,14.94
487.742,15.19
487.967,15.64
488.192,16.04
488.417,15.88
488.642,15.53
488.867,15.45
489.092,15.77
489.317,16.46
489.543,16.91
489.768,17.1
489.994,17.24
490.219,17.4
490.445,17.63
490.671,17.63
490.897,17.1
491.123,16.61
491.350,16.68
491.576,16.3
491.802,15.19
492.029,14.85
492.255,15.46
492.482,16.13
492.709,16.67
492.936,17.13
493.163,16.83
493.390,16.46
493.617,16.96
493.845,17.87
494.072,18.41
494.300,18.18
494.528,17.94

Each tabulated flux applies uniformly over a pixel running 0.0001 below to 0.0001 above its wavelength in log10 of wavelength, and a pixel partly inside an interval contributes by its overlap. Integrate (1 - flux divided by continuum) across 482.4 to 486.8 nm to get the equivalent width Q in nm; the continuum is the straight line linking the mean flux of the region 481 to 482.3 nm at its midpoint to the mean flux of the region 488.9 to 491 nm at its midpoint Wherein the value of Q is -0.31 nm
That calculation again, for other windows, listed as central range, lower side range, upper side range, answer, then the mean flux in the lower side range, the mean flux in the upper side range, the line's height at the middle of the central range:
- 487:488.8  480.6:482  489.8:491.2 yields 0.188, 16.8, 17.3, 17.1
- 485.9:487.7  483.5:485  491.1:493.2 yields -0.215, 16.7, 16.1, 16.5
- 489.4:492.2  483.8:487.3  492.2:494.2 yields 0.095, 18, 16.9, 17.3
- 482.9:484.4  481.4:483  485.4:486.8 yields 0.122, 17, 21.1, 18.5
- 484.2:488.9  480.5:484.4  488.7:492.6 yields -0.153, 17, 16.5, 16.7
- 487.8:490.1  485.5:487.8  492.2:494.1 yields 0.229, 18.6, 16.9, 18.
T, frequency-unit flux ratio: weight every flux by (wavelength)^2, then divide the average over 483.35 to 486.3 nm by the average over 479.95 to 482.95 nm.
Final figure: 1.09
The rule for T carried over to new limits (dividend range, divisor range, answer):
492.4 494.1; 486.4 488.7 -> 1.09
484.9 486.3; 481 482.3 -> 1.19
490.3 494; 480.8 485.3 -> 1.03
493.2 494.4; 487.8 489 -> 1.14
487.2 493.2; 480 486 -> 0.98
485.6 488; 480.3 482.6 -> 1.11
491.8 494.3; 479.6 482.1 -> 1.05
